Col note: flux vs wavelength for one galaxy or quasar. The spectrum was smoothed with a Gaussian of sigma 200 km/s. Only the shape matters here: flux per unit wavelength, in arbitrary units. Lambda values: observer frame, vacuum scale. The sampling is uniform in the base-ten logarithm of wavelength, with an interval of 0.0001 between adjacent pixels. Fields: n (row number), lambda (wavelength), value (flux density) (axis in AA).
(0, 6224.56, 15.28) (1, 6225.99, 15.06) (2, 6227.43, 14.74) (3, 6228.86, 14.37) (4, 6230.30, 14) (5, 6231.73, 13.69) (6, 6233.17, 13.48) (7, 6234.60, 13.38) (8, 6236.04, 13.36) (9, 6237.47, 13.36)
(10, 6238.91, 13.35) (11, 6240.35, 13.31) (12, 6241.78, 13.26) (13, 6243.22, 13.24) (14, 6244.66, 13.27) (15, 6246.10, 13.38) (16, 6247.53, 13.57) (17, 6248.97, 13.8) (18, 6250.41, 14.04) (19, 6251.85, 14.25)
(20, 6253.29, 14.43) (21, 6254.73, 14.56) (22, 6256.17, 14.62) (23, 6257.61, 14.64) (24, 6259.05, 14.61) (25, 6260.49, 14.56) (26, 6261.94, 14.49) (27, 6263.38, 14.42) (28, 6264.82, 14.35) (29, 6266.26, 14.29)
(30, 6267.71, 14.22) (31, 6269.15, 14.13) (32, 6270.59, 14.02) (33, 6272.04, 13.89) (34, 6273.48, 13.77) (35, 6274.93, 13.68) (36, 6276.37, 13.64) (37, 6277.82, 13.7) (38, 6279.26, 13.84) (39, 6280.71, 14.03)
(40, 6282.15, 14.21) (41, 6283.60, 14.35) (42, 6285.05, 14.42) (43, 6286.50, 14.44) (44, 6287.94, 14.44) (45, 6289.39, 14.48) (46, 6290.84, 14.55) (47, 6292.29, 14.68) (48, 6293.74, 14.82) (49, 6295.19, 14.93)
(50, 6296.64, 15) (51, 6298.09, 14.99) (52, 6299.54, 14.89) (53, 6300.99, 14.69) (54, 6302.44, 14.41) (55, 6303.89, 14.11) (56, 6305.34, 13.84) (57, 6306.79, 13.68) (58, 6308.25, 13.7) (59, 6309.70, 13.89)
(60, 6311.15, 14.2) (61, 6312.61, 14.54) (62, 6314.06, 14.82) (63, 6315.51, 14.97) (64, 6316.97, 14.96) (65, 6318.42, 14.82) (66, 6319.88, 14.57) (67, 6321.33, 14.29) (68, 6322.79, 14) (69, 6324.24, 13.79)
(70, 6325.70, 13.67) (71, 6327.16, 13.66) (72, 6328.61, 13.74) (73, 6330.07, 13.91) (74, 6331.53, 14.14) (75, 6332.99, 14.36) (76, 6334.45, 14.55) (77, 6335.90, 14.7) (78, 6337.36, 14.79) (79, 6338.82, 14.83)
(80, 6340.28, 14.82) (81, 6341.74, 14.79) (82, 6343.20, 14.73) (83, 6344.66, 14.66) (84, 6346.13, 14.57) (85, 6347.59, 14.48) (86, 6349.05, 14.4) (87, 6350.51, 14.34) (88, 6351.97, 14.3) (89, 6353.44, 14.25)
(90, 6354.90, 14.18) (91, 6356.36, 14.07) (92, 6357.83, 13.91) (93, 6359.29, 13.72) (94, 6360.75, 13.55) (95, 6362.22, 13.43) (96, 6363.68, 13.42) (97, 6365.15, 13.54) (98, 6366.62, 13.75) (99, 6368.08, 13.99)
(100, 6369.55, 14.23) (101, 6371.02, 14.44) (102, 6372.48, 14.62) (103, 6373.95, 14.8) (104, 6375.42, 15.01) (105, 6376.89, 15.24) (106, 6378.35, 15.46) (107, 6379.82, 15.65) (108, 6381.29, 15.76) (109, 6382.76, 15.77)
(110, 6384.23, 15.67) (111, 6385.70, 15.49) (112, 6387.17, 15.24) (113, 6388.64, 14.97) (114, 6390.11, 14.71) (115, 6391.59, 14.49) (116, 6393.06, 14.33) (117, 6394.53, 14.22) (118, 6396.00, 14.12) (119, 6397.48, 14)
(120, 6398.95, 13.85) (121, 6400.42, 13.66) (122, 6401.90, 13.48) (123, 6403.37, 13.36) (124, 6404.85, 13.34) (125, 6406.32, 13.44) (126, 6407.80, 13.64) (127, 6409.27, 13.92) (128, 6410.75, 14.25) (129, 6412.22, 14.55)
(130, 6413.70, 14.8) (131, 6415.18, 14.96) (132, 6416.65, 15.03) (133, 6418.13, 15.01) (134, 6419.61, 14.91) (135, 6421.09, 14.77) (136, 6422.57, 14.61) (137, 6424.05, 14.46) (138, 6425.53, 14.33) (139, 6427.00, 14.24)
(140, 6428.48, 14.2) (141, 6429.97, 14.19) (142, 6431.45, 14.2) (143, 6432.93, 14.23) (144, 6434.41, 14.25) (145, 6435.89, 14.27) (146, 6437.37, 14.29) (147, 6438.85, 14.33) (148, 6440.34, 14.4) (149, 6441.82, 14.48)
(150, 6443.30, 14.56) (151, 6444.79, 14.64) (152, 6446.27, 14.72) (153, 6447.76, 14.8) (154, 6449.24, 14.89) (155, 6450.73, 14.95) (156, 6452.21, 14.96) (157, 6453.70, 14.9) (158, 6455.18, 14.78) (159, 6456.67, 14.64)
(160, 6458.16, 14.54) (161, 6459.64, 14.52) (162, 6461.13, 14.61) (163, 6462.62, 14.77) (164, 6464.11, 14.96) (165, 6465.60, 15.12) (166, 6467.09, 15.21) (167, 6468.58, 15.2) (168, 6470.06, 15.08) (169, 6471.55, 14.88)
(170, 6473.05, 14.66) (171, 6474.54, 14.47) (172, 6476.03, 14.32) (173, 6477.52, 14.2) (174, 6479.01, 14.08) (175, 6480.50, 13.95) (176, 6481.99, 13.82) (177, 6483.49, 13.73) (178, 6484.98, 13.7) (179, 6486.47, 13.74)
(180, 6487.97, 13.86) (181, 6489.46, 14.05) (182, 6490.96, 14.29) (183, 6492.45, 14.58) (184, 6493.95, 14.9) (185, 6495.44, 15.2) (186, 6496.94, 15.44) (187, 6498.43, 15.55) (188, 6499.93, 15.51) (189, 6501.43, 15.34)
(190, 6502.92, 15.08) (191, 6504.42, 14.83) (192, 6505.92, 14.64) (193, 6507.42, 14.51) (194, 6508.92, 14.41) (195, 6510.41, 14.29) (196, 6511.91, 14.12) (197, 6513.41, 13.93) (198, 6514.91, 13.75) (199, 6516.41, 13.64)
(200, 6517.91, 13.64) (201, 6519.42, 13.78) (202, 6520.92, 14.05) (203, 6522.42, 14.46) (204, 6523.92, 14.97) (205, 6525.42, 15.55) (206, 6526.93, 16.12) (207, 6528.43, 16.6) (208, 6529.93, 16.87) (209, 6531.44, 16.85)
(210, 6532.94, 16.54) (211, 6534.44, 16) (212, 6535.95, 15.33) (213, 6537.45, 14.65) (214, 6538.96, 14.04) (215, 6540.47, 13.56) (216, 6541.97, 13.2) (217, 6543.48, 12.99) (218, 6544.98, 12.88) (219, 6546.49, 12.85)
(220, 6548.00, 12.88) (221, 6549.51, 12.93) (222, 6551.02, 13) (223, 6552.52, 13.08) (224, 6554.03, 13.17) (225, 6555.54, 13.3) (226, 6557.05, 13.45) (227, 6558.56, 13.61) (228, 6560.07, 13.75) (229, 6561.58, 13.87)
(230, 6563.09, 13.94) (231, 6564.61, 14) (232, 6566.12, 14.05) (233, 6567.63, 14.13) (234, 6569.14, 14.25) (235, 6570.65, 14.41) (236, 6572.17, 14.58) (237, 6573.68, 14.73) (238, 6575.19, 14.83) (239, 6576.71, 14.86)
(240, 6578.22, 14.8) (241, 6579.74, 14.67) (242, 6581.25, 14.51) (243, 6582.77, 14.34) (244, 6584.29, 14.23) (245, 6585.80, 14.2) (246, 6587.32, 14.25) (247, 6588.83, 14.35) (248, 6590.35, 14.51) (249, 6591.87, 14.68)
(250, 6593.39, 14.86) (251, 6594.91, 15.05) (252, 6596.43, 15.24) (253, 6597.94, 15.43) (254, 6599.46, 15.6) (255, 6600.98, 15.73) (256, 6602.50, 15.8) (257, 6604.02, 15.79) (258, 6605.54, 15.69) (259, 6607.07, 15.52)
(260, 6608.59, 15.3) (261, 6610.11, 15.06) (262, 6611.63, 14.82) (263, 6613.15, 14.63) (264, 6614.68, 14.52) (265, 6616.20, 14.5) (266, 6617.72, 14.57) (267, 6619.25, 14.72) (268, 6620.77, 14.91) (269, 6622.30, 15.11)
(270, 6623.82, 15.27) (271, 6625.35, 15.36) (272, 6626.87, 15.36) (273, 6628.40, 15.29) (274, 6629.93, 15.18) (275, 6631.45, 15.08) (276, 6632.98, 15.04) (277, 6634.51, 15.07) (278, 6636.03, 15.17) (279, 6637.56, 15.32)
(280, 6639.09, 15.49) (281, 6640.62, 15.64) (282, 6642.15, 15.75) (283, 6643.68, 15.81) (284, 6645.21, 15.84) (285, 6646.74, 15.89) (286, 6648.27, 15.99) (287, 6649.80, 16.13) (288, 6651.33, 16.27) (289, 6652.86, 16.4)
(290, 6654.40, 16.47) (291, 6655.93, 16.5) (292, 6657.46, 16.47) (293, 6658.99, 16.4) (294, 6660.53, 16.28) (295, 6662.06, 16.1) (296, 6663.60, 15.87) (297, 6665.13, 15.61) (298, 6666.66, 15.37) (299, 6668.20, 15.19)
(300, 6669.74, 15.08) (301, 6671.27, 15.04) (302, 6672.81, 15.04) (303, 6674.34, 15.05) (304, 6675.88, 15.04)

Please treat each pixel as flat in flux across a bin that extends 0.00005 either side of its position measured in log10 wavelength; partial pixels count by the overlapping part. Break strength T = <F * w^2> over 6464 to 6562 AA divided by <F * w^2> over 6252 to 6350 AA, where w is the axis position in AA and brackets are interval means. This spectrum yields 1.07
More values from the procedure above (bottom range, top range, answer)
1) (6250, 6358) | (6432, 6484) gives 1.07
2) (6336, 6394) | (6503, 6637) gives 1.07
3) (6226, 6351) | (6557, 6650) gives 1.16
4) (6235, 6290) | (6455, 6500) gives 1.11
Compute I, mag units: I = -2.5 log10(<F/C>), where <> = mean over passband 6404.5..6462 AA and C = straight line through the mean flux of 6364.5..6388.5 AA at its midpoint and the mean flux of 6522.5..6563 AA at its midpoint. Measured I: 0.02 mag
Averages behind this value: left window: 14.9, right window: 14.3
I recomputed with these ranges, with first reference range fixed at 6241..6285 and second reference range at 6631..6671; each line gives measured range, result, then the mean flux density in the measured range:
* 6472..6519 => 0.05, 14.4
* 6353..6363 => 0.05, 13.9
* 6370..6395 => -0.03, 15.1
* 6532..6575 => 0.10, 13.9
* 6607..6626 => 0.05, 14.9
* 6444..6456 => 0.00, 14.8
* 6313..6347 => -0.01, 14.4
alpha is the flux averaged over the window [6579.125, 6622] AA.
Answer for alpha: 14.9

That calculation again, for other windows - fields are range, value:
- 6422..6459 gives 14.5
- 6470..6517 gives 14.4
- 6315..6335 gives 14.2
